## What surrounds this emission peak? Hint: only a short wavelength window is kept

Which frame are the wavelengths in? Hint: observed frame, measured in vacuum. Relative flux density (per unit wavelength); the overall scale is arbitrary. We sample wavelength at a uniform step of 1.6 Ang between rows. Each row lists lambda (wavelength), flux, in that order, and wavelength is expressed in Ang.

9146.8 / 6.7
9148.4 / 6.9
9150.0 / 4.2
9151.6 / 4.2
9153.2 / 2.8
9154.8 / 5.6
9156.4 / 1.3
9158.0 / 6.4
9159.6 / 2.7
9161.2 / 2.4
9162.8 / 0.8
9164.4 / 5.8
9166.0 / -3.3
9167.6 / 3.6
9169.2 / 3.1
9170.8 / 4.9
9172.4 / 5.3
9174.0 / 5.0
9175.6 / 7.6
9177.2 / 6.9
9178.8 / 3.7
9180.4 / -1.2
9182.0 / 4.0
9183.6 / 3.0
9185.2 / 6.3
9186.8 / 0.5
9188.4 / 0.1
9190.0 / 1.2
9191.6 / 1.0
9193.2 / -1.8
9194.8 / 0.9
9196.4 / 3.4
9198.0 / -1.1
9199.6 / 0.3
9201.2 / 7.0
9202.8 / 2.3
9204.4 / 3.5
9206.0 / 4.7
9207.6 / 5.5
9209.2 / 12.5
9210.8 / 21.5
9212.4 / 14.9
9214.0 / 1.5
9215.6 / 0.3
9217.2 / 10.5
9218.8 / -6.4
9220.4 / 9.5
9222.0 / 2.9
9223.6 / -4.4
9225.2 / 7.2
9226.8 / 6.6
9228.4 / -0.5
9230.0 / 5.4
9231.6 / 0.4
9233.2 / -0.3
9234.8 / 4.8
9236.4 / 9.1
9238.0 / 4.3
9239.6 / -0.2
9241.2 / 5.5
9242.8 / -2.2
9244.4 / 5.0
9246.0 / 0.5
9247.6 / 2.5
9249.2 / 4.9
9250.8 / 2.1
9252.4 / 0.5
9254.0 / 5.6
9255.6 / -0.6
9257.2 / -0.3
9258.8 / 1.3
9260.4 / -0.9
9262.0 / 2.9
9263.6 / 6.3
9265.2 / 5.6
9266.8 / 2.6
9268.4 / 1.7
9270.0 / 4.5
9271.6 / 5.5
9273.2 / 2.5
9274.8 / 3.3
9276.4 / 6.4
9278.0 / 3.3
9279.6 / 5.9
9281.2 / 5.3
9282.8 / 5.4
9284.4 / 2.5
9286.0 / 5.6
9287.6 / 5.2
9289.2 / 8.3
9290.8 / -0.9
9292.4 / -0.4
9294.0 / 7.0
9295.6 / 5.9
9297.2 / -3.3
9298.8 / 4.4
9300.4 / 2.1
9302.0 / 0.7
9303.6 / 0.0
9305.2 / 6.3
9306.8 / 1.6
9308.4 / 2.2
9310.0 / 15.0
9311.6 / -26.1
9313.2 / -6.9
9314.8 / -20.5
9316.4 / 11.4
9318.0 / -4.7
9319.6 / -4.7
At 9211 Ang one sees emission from H-beta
